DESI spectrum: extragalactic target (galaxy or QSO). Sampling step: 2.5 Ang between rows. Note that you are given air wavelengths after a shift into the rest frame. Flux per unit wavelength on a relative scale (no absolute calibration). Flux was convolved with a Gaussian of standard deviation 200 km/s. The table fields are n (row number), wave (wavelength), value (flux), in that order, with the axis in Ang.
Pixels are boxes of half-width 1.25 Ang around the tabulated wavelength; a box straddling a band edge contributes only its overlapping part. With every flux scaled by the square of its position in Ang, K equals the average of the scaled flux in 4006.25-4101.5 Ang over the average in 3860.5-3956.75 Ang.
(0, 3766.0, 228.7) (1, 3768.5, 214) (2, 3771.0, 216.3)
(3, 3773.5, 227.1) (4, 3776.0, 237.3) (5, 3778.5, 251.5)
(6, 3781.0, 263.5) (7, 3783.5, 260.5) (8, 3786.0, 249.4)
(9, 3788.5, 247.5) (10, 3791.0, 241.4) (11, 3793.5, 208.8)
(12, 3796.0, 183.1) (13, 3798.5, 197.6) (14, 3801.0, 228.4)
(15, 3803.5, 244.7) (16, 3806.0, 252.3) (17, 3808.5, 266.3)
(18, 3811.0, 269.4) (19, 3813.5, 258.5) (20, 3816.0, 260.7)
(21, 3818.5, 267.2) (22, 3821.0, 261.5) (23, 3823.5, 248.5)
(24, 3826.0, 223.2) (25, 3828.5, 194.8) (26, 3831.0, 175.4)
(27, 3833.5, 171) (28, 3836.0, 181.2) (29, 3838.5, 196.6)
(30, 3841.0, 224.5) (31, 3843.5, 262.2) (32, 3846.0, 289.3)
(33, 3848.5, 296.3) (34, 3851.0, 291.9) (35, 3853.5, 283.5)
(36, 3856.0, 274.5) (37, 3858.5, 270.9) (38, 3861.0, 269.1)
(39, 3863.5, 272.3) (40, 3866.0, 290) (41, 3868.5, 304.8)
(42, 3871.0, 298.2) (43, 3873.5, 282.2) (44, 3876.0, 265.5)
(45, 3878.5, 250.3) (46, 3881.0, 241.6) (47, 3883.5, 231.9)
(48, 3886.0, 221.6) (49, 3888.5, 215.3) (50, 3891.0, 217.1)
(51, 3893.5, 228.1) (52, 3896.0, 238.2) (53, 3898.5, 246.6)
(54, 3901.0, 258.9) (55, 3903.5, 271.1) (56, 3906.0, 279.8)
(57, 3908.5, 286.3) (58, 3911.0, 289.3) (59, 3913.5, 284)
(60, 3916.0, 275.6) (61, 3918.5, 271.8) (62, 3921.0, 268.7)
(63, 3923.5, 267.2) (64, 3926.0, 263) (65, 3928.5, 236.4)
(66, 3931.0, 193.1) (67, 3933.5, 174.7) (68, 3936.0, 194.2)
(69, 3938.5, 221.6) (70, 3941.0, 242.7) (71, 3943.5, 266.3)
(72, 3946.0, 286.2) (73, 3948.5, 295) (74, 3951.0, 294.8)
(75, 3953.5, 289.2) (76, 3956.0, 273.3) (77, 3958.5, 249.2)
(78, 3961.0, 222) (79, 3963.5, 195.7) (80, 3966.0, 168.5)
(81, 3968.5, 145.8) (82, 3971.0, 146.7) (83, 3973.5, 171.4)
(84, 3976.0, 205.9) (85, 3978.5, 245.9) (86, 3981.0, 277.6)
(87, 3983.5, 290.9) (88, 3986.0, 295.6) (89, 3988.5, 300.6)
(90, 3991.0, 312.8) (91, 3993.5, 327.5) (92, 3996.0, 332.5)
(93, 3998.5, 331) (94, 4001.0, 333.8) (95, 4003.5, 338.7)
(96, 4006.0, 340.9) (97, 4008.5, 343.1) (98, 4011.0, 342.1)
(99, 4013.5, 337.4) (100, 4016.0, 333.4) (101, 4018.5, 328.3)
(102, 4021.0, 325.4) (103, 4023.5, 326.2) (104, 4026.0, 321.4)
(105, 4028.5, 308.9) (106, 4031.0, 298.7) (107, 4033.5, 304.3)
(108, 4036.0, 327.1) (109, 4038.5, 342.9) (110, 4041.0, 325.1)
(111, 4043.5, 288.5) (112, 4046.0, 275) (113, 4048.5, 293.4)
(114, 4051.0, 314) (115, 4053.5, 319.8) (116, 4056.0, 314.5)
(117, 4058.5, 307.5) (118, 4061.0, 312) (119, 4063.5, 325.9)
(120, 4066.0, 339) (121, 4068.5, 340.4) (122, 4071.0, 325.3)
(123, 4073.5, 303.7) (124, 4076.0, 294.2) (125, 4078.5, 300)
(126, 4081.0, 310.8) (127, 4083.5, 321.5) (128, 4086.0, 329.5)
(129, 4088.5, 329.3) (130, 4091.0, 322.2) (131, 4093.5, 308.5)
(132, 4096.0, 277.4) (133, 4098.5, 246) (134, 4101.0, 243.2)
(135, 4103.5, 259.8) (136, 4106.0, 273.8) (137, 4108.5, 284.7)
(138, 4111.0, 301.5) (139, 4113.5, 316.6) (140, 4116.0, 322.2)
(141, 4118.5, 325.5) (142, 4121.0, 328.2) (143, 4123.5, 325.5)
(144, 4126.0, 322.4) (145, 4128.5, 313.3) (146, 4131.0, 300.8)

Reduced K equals 1.31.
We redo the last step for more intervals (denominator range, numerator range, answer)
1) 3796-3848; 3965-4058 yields 1.40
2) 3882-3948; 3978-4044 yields 1.35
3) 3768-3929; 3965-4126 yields 1.33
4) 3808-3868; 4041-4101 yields 1.38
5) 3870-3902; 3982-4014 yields 1.40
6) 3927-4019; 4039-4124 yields 1.21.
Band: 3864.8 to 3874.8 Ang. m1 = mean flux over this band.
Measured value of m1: 294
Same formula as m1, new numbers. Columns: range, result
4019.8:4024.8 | 326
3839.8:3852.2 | 273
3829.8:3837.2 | 176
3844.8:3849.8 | 293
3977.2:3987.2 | 277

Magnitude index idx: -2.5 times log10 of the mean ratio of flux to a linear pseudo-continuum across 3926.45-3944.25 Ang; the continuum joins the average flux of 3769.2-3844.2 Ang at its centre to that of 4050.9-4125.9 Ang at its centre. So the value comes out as 0.21 mag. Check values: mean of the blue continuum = 232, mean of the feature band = 219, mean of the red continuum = 308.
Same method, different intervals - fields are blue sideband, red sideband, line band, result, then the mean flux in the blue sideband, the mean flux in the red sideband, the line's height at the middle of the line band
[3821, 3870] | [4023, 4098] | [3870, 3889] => 0.03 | 249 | 313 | 259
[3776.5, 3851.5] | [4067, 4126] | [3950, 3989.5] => 0.17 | 238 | 304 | 275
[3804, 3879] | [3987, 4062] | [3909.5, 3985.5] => 0.21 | 255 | 320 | 293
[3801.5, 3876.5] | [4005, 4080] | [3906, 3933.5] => 0.08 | 255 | 319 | 280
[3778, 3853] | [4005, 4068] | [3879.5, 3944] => 0.12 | 239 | 320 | 274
